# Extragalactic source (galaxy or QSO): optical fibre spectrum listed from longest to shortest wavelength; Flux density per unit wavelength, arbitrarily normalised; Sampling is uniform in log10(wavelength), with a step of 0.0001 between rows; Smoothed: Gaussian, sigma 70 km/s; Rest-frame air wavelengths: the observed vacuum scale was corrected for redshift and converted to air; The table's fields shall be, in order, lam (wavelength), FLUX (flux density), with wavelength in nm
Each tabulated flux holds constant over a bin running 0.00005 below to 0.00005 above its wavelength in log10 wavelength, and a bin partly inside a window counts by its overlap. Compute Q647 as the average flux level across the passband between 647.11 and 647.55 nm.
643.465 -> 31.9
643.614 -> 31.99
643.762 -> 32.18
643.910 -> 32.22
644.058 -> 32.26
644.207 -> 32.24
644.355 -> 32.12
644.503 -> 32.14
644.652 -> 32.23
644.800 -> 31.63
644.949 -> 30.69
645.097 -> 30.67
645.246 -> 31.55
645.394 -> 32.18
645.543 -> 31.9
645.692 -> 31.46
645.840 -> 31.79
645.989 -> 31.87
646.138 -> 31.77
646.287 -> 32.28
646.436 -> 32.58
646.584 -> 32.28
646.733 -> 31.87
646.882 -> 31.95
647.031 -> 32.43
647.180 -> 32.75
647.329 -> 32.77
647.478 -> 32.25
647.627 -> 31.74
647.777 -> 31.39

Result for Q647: 32.6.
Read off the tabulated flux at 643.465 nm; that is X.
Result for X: 31.9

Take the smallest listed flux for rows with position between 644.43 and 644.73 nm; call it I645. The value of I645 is 32.14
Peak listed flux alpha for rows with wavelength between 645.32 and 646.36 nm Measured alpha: 32.28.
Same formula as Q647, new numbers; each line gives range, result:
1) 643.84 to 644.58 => 32.2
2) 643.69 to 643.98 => 32.2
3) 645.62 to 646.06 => 31.7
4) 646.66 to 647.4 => 32.4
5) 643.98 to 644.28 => 32.2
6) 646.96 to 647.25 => 32.6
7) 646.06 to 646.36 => 32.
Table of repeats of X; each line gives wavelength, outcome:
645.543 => 31.9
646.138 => 31.77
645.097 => 30.67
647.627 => 31.74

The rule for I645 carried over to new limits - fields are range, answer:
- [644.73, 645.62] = 30.67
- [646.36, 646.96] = 31.87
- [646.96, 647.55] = 32.25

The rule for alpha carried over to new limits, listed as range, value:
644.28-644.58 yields 32.14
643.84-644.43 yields 32.26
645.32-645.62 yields 32.18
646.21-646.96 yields 32.58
